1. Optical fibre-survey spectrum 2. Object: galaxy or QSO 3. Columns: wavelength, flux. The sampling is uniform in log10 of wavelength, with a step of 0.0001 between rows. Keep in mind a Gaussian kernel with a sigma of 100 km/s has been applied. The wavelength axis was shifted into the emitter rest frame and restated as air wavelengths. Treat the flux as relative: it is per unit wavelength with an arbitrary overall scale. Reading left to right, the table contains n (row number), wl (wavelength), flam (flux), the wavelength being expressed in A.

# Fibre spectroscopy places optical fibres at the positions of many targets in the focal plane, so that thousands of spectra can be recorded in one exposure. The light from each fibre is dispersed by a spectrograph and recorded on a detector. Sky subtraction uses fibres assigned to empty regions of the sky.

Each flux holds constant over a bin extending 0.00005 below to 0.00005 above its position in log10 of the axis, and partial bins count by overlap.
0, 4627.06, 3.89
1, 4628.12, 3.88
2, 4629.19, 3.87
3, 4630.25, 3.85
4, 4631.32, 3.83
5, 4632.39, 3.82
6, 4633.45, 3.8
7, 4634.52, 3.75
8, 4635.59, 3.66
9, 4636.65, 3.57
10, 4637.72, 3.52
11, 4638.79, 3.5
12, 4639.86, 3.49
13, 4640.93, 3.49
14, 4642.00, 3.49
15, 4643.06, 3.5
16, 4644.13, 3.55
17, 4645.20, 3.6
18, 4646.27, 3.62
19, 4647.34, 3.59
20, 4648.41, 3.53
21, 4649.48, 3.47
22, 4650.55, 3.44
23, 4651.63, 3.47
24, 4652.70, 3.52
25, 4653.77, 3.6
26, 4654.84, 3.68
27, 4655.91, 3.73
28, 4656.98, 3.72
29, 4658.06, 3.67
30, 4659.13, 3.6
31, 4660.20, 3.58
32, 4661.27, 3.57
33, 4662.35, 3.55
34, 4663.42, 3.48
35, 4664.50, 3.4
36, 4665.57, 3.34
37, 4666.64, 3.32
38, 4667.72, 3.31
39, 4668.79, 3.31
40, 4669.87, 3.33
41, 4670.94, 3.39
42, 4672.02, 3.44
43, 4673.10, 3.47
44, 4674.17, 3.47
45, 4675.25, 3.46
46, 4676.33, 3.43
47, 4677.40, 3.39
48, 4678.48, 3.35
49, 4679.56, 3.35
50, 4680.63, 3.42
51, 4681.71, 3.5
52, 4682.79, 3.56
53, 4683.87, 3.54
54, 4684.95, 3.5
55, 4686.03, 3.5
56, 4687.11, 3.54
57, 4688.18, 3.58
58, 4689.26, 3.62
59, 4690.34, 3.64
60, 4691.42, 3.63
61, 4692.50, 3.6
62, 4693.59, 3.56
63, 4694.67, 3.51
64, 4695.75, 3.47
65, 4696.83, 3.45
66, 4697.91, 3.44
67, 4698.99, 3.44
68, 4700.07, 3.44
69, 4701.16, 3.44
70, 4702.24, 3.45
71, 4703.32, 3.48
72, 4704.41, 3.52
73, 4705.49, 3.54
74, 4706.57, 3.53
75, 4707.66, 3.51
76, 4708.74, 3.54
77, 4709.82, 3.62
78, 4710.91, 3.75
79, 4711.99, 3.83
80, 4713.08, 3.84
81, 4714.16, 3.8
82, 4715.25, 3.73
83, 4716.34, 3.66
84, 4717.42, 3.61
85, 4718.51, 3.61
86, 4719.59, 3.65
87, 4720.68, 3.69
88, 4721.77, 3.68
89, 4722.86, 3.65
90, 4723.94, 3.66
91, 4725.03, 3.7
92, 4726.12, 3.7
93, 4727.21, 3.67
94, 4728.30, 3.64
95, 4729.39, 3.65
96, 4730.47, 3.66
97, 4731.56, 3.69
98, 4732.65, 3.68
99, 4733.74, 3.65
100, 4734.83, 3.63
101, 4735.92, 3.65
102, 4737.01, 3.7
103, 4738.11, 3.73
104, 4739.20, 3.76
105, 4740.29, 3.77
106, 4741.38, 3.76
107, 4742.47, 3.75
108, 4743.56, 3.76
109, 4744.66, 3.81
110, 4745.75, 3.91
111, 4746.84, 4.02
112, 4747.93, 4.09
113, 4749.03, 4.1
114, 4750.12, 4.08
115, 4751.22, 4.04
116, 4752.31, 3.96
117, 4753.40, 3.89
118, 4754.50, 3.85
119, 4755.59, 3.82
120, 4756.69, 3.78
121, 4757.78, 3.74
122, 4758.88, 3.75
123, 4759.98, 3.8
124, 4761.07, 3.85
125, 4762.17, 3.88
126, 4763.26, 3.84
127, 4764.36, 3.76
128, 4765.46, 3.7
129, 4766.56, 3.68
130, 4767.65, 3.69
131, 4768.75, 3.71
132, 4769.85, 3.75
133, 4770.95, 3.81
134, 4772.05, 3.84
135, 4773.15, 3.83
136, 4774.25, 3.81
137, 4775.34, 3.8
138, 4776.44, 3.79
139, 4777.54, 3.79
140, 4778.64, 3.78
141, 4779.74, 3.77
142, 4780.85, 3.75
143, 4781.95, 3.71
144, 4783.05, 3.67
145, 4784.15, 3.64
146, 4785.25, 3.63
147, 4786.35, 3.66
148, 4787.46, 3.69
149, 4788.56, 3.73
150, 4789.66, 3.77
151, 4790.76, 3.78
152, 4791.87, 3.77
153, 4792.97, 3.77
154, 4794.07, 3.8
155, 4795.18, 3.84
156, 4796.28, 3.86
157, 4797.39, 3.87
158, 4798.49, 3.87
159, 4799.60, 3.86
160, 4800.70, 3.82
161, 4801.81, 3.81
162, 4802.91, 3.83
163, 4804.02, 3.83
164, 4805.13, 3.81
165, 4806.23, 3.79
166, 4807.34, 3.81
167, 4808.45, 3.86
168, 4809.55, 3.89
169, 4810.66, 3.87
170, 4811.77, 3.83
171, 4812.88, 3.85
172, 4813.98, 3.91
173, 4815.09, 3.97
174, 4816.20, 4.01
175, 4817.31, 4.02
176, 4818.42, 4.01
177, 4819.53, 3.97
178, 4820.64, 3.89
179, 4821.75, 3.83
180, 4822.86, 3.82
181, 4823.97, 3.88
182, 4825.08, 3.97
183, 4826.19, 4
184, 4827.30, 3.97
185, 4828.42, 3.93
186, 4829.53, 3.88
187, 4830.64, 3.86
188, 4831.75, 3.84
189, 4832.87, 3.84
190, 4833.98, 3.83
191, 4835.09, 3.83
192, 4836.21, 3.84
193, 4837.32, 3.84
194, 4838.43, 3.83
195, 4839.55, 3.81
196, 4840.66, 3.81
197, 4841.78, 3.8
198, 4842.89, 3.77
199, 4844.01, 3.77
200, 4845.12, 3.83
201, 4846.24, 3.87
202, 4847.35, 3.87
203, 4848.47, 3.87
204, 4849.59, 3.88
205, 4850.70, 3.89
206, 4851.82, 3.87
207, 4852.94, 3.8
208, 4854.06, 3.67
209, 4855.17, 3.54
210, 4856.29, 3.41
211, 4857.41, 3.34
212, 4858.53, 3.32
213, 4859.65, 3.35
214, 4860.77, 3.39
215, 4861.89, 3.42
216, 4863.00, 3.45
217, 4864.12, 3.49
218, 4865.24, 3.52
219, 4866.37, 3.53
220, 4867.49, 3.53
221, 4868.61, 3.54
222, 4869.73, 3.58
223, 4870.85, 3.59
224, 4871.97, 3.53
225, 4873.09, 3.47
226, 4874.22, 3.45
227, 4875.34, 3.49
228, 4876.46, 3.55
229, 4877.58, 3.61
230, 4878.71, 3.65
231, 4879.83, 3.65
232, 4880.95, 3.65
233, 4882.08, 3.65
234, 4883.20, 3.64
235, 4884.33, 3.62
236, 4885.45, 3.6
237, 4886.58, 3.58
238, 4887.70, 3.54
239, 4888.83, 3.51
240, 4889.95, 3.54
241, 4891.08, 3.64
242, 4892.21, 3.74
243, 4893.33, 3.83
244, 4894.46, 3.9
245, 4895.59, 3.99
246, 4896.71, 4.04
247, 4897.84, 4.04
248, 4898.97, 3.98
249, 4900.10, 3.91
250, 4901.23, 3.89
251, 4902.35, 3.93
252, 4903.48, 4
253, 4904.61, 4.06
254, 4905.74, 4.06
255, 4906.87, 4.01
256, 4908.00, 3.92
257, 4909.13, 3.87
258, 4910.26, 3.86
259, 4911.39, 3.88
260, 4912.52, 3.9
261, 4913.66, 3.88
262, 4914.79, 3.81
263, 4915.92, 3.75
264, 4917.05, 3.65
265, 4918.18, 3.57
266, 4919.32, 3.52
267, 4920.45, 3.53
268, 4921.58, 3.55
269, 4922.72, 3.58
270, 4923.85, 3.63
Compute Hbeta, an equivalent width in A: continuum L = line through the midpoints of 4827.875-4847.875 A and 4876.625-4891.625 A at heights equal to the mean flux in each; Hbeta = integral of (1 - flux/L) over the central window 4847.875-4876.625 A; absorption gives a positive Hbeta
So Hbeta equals 1.22 A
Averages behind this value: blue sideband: 3.84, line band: 3.56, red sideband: 3.6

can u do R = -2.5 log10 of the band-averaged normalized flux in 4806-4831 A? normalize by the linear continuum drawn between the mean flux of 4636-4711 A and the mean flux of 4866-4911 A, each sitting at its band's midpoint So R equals -0.071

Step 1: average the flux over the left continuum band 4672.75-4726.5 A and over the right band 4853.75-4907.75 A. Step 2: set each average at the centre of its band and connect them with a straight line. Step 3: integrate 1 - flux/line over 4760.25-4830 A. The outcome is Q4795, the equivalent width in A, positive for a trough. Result -4.1 A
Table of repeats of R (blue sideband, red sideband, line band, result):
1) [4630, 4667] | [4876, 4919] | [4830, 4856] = -0.02 mag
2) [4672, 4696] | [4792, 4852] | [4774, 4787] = 0.01 mag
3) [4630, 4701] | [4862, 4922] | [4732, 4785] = -0.06 mag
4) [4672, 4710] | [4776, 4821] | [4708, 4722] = -0.04 mag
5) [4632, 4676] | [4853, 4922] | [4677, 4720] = 0.00 mag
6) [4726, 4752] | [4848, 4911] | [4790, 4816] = -0.03 mag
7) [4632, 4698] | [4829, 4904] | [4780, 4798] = -0.03 mag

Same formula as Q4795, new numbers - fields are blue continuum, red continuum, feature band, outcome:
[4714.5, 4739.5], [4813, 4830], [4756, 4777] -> 0.0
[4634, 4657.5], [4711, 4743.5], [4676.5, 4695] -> 0.6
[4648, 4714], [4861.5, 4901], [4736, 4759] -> -1.9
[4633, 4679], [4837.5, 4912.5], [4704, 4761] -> -2.6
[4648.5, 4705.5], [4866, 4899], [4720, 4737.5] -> -0.7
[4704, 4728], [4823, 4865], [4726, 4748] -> -0.4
